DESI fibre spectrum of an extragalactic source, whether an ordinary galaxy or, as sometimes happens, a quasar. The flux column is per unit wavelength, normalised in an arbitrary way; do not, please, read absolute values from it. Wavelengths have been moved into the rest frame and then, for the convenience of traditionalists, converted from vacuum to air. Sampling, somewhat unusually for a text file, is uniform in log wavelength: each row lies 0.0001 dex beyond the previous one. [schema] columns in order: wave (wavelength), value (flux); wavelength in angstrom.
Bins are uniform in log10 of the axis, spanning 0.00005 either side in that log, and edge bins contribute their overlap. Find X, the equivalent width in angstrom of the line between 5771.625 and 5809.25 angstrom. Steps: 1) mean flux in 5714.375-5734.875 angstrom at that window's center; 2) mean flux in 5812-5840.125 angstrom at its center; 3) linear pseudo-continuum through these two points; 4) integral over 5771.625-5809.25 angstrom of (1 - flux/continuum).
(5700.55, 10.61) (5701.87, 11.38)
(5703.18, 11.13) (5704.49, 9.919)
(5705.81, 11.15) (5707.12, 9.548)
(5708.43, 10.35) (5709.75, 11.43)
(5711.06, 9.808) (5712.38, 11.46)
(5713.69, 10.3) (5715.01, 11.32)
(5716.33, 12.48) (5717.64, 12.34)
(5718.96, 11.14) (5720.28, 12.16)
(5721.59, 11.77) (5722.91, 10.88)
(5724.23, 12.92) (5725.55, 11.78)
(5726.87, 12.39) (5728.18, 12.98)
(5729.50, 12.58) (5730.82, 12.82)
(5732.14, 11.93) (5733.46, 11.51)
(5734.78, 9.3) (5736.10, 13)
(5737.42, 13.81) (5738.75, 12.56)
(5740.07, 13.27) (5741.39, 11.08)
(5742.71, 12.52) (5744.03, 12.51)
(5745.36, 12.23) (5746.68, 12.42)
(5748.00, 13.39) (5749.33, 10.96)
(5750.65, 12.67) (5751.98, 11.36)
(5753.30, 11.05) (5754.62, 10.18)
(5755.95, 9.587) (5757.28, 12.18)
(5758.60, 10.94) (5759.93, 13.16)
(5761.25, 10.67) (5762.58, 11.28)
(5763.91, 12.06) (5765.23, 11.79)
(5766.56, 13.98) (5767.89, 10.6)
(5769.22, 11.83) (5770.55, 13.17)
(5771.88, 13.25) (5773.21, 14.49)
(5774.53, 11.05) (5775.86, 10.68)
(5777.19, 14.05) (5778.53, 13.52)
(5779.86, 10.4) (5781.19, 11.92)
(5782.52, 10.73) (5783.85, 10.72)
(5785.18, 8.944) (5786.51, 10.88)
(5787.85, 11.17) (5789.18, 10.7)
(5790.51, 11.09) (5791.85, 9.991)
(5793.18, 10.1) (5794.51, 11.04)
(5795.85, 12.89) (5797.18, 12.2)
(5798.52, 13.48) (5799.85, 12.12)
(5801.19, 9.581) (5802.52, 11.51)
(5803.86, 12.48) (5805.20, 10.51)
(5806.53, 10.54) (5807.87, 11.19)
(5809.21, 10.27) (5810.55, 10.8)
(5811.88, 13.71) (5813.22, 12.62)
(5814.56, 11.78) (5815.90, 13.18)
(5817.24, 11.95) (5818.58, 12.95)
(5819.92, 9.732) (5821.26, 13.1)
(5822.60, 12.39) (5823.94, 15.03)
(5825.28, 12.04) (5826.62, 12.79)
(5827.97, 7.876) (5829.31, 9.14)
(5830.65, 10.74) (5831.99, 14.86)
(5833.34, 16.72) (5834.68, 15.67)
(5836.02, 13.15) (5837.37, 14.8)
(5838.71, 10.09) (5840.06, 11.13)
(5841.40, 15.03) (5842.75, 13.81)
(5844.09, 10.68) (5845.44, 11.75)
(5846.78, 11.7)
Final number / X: 2.7 angstrom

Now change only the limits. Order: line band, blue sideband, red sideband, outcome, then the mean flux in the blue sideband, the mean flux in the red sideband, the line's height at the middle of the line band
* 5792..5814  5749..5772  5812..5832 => 0.64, 11.7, 12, 11.9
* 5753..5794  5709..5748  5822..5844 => 2.75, 12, 12.8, 12.3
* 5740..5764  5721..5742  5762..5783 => 0.90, 12.2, 12.2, 12.2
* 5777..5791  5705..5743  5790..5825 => 0.69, 11.7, 11.8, 11.8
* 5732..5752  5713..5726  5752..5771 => -0.95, 11.7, 11.6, 11.6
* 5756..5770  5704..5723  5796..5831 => -0.45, 11.1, 11.7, 11.4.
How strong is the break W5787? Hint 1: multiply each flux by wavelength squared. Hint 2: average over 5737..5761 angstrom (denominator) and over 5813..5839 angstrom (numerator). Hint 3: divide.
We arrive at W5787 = 1.08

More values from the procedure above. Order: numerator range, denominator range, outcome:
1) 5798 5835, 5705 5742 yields 1.06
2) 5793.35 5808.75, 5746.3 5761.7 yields 1.01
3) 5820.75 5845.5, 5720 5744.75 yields 1.08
